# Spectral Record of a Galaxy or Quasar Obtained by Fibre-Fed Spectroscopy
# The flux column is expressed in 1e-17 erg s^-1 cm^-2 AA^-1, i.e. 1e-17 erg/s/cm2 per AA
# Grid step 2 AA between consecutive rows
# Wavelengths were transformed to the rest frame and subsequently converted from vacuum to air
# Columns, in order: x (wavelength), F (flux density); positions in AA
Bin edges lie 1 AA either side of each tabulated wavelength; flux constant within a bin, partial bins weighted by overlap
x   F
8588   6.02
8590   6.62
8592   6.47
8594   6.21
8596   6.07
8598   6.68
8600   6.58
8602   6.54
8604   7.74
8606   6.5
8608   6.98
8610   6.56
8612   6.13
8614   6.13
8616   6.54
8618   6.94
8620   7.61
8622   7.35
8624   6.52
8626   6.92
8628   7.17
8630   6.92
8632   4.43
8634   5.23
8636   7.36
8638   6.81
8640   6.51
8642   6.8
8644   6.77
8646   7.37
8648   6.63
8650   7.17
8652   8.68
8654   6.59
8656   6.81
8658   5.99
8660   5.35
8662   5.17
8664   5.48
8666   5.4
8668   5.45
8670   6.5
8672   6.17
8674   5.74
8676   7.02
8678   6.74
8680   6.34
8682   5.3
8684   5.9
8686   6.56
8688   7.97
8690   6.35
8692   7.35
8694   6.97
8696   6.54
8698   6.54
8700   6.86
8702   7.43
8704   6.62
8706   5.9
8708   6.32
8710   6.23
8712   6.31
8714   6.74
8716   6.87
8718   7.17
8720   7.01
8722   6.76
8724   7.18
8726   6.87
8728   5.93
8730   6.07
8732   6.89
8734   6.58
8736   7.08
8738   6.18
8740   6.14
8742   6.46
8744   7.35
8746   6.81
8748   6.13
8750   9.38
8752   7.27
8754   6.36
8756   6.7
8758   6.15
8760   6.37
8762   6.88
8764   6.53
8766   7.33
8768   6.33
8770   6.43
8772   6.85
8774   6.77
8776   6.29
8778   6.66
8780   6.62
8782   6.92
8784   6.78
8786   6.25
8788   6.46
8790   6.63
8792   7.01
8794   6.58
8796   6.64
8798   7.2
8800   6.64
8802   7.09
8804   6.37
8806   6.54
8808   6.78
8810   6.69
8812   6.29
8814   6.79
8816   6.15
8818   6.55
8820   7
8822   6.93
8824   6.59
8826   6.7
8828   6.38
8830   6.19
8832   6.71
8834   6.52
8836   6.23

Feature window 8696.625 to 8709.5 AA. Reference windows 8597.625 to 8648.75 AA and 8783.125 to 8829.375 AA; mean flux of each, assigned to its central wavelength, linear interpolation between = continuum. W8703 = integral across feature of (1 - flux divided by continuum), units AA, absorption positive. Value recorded 0.1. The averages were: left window 6.68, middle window 6.59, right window 6.65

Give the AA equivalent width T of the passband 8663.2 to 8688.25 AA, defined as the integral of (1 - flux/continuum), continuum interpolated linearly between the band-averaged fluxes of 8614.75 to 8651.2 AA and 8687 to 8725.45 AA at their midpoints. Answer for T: 2.29 AA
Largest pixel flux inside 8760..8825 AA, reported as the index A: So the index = 7.33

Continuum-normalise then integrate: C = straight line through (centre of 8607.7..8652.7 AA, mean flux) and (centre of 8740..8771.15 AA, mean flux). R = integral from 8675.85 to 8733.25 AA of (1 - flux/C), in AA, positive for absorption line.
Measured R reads 1.2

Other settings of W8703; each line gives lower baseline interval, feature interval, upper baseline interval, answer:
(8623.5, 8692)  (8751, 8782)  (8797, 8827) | -0.2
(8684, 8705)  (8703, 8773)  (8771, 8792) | 0.7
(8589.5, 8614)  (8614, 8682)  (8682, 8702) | 1.8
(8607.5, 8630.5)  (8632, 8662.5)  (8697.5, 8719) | 0.8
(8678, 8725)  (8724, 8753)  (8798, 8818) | -0.7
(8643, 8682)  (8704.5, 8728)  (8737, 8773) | -0.2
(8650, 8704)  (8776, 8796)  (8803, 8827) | -0.2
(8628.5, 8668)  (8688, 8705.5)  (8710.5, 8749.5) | -0.8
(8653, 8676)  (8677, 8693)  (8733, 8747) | -1.1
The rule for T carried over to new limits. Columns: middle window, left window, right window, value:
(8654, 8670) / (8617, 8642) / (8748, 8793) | 2.2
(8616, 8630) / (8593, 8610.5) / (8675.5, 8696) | -0.8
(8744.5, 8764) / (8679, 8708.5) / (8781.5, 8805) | -0.6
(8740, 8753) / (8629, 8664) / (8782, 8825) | -1.1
